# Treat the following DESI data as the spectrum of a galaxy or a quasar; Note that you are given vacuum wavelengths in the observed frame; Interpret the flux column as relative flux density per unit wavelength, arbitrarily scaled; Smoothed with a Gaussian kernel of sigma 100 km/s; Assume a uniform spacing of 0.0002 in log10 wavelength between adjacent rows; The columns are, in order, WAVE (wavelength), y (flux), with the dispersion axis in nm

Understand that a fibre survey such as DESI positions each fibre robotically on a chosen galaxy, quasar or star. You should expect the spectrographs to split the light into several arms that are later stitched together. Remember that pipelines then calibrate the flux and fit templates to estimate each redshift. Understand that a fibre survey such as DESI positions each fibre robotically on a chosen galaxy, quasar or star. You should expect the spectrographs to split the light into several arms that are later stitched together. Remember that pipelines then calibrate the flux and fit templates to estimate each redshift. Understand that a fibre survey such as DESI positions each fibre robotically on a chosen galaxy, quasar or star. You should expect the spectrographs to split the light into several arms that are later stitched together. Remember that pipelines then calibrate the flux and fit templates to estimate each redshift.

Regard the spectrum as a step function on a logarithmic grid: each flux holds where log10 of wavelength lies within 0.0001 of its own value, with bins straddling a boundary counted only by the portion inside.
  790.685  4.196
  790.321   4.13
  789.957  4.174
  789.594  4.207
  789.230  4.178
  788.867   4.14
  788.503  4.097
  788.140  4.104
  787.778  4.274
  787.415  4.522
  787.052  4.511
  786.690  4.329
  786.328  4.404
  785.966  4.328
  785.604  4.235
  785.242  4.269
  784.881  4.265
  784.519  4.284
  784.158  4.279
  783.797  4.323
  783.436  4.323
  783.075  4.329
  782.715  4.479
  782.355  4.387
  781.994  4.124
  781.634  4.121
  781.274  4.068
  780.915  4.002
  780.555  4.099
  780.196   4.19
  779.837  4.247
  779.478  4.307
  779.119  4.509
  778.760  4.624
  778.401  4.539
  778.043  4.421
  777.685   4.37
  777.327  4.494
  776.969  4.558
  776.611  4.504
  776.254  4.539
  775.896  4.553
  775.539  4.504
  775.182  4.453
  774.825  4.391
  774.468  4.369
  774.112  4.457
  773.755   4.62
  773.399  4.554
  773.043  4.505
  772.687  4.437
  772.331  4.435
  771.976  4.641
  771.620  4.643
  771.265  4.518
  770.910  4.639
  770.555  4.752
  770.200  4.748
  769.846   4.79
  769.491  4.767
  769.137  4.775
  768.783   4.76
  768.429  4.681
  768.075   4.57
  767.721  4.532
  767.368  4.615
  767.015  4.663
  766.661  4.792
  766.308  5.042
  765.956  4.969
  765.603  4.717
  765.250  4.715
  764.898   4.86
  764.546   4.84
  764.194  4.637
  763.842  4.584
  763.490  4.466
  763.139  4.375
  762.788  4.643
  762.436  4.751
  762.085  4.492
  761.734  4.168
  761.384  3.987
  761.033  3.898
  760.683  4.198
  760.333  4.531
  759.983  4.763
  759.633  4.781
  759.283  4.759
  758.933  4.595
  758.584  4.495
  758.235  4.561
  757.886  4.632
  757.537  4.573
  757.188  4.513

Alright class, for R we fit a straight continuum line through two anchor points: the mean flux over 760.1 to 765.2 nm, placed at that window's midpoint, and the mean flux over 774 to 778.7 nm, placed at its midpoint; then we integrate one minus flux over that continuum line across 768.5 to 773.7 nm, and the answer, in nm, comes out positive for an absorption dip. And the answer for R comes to -0.19 nm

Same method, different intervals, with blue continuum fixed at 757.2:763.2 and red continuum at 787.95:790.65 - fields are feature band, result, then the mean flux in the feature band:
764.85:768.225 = -0.254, 4.74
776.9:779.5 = -0.125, 4.48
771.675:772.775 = -0.045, 4.52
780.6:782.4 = 0.052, 4.12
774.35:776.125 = -0.060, 4.46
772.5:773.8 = -0.055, 4.52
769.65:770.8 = -0.102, 4.76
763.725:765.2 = -0.099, 4.74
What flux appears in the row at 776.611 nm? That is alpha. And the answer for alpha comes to 4.504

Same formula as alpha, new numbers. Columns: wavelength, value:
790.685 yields 4.196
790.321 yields 4.13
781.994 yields 4.124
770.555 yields 4.752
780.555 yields 4.099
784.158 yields 4.279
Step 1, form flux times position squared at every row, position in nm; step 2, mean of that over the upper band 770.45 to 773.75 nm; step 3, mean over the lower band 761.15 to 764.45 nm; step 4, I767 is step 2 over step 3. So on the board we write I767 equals 1.05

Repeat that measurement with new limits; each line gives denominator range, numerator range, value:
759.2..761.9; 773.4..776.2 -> 1.06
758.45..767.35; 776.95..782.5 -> 0.98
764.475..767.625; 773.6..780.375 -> 0.96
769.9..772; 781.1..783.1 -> 0.94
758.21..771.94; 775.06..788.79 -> 0.98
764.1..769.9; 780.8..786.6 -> 0.94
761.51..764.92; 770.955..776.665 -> 1.02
